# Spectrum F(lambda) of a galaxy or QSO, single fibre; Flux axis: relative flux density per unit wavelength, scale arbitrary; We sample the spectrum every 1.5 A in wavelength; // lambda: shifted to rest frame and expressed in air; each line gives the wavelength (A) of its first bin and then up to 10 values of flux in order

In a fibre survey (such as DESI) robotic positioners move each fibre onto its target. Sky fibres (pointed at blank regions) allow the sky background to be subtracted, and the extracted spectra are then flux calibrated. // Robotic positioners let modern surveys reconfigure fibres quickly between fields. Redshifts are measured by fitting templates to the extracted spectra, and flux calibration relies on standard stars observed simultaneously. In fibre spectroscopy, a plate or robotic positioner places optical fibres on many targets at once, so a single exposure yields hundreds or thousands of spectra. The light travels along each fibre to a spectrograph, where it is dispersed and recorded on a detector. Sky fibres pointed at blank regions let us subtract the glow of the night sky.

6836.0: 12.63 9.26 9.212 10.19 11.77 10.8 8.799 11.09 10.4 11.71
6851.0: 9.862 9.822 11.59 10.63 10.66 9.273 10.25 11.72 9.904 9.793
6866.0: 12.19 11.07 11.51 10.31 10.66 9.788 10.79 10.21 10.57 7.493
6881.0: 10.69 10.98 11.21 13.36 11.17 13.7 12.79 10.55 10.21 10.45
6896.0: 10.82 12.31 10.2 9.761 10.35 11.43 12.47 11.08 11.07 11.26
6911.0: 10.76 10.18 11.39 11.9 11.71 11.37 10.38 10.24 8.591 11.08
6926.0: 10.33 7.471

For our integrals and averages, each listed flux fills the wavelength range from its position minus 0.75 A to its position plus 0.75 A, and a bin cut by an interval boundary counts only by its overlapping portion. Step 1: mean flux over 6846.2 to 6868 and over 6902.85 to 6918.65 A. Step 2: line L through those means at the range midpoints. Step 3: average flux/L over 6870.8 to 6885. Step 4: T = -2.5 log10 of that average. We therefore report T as 0.06 mag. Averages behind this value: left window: 10.7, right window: 11.3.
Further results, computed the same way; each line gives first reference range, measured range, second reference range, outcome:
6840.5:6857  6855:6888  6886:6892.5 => 0.07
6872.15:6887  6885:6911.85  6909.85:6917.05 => -0.04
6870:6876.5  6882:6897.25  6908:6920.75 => -0.09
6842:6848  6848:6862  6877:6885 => -0.02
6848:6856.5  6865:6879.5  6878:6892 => 0.05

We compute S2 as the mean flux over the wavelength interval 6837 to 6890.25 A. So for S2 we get 10.7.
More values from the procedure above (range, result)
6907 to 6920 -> 11.2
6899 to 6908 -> 11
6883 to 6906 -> 11.4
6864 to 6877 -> 10.7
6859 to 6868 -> 10.8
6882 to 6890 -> 12.2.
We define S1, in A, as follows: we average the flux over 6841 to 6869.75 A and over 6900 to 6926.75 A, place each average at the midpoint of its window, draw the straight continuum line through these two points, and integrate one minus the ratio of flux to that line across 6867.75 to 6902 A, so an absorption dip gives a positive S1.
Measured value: -0.3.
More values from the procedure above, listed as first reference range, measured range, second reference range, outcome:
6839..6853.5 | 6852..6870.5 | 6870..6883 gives -0.72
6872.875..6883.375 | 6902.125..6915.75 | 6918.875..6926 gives -1.44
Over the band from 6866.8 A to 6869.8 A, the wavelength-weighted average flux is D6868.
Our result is 11.3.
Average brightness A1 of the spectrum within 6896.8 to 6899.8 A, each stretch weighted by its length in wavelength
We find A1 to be 11.2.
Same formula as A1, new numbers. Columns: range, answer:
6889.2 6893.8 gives 11.2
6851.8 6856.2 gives 10.7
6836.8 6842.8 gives 10.1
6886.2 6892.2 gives 12.1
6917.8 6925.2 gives 10.3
